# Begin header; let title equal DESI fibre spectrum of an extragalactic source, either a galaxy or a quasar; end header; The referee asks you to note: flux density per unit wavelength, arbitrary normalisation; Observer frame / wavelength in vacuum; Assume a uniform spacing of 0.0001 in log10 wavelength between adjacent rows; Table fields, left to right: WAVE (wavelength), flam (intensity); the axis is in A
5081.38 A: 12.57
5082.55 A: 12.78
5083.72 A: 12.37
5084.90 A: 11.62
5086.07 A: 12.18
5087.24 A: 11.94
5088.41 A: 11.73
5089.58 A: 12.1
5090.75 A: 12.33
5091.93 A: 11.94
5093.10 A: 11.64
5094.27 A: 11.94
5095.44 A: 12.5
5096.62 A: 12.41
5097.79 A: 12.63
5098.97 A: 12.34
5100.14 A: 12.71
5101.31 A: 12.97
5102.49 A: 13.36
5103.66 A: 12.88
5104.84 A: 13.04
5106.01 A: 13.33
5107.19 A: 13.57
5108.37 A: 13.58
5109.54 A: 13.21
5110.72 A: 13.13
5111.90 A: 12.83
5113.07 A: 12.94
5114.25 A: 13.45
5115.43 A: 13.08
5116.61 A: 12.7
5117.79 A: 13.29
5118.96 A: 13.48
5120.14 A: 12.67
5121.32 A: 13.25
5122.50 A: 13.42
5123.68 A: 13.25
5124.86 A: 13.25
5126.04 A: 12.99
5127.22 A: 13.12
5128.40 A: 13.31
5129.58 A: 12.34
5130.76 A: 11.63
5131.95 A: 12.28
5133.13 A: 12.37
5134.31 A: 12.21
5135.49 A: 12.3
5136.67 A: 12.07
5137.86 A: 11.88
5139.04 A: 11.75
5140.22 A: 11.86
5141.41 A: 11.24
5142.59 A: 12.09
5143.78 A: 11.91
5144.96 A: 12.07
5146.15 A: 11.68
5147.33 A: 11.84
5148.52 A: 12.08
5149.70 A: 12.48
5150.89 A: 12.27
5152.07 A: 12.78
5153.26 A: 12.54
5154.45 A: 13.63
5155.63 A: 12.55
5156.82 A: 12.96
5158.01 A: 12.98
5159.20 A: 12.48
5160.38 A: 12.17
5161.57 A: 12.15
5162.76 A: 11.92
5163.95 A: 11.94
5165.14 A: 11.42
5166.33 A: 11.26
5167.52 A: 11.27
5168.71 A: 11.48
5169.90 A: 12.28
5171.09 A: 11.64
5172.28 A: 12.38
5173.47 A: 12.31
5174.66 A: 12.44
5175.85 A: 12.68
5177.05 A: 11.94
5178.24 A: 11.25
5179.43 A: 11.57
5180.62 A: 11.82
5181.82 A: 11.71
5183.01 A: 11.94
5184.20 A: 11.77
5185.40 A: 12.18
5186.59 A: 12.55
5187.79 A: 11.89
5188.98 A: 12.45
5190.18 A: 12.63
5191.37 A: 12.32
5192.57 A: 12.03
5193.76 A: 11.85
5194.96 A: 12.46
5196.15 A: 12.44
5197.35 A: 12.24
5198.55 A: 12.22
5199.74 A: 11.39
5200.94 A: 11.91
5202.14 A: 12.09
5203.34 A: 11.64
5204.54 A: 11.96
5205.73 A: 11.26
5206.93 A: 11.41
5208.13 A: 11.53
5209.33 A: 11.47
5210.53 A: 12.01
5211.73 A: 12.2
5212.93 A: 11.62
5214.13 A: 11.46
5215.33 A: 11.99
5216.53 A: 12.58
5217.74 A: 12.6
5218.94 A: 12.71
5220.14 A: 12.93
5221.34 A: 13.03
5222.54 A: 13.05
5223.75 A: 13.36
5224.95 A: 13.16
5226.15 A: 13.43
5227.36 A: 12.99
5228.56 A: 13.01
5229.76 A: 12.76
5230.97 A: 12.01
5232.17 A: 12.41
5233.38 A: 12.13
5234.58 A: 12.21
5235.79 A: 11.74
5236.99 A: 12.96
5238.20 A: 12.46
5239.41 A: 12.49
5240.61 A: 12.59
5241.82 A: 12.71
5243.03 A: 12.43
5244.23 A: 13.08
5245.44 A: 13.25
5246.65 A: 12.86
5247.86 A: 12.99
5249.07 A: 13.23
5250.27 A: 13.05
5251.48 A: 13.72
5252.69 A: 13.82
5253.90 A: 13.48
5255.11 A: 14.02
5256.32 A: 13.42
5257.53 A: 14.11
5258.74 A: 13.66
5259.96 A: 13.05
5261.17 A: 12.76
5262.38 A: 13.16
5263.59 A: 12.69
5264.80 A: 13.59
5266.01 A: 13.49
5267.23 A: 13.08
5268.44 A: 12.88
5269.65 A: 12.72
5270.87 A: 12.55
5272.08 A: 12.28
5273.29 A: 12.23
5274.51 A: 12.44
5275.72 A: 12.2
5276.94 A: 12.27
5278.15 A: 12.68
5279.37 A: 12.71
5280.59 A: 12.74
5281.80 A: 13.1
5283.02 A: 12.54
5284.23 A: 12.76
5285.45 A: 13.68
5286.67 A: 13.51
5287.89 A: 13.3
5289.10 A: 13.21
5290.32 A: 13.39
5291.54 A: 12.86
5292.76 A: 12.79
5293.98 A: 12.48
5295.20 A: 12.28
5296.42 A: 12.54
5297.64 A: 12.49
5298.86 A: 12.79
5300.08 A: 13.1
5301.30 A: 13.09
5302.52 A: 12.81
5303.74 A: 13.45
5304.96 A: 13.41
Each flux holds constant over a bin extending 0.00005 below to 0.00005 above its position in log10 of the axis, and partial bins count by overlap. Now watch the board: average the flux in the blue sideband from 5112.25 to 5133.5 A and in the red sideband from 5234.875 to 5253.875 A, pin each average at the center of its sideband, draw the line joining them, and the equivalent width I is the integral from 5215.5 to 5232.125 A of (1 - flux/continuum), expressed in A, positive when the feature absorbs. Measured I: 0.1 A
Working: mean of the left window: 12.9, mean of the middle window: 12.9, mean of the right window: 12.9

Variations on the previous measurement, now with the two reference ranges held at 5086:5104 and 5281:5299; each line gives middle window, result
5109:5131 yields -1.09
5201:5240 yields 1.19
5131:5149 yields 0.74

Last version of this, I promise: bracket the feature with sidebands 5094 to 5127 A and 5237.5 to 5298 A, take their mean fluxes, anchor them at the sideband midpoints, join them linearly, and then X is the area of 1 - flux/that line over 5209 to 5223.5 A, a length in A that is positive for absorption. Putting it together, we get 0.7 A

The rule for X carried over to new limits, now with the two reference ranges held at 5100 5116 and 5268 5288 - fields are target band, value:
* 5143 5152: 0.7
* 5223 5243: 0.3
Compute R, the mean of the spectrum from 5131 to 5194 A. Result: 12.1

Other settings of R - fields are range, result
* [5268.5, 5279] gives 12.5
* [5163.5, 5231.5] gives 12.1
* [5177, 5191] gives 12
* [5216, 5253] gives 12.8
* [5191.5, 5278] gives 12.6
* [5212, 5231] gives 12.7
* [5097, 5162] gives 12.7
